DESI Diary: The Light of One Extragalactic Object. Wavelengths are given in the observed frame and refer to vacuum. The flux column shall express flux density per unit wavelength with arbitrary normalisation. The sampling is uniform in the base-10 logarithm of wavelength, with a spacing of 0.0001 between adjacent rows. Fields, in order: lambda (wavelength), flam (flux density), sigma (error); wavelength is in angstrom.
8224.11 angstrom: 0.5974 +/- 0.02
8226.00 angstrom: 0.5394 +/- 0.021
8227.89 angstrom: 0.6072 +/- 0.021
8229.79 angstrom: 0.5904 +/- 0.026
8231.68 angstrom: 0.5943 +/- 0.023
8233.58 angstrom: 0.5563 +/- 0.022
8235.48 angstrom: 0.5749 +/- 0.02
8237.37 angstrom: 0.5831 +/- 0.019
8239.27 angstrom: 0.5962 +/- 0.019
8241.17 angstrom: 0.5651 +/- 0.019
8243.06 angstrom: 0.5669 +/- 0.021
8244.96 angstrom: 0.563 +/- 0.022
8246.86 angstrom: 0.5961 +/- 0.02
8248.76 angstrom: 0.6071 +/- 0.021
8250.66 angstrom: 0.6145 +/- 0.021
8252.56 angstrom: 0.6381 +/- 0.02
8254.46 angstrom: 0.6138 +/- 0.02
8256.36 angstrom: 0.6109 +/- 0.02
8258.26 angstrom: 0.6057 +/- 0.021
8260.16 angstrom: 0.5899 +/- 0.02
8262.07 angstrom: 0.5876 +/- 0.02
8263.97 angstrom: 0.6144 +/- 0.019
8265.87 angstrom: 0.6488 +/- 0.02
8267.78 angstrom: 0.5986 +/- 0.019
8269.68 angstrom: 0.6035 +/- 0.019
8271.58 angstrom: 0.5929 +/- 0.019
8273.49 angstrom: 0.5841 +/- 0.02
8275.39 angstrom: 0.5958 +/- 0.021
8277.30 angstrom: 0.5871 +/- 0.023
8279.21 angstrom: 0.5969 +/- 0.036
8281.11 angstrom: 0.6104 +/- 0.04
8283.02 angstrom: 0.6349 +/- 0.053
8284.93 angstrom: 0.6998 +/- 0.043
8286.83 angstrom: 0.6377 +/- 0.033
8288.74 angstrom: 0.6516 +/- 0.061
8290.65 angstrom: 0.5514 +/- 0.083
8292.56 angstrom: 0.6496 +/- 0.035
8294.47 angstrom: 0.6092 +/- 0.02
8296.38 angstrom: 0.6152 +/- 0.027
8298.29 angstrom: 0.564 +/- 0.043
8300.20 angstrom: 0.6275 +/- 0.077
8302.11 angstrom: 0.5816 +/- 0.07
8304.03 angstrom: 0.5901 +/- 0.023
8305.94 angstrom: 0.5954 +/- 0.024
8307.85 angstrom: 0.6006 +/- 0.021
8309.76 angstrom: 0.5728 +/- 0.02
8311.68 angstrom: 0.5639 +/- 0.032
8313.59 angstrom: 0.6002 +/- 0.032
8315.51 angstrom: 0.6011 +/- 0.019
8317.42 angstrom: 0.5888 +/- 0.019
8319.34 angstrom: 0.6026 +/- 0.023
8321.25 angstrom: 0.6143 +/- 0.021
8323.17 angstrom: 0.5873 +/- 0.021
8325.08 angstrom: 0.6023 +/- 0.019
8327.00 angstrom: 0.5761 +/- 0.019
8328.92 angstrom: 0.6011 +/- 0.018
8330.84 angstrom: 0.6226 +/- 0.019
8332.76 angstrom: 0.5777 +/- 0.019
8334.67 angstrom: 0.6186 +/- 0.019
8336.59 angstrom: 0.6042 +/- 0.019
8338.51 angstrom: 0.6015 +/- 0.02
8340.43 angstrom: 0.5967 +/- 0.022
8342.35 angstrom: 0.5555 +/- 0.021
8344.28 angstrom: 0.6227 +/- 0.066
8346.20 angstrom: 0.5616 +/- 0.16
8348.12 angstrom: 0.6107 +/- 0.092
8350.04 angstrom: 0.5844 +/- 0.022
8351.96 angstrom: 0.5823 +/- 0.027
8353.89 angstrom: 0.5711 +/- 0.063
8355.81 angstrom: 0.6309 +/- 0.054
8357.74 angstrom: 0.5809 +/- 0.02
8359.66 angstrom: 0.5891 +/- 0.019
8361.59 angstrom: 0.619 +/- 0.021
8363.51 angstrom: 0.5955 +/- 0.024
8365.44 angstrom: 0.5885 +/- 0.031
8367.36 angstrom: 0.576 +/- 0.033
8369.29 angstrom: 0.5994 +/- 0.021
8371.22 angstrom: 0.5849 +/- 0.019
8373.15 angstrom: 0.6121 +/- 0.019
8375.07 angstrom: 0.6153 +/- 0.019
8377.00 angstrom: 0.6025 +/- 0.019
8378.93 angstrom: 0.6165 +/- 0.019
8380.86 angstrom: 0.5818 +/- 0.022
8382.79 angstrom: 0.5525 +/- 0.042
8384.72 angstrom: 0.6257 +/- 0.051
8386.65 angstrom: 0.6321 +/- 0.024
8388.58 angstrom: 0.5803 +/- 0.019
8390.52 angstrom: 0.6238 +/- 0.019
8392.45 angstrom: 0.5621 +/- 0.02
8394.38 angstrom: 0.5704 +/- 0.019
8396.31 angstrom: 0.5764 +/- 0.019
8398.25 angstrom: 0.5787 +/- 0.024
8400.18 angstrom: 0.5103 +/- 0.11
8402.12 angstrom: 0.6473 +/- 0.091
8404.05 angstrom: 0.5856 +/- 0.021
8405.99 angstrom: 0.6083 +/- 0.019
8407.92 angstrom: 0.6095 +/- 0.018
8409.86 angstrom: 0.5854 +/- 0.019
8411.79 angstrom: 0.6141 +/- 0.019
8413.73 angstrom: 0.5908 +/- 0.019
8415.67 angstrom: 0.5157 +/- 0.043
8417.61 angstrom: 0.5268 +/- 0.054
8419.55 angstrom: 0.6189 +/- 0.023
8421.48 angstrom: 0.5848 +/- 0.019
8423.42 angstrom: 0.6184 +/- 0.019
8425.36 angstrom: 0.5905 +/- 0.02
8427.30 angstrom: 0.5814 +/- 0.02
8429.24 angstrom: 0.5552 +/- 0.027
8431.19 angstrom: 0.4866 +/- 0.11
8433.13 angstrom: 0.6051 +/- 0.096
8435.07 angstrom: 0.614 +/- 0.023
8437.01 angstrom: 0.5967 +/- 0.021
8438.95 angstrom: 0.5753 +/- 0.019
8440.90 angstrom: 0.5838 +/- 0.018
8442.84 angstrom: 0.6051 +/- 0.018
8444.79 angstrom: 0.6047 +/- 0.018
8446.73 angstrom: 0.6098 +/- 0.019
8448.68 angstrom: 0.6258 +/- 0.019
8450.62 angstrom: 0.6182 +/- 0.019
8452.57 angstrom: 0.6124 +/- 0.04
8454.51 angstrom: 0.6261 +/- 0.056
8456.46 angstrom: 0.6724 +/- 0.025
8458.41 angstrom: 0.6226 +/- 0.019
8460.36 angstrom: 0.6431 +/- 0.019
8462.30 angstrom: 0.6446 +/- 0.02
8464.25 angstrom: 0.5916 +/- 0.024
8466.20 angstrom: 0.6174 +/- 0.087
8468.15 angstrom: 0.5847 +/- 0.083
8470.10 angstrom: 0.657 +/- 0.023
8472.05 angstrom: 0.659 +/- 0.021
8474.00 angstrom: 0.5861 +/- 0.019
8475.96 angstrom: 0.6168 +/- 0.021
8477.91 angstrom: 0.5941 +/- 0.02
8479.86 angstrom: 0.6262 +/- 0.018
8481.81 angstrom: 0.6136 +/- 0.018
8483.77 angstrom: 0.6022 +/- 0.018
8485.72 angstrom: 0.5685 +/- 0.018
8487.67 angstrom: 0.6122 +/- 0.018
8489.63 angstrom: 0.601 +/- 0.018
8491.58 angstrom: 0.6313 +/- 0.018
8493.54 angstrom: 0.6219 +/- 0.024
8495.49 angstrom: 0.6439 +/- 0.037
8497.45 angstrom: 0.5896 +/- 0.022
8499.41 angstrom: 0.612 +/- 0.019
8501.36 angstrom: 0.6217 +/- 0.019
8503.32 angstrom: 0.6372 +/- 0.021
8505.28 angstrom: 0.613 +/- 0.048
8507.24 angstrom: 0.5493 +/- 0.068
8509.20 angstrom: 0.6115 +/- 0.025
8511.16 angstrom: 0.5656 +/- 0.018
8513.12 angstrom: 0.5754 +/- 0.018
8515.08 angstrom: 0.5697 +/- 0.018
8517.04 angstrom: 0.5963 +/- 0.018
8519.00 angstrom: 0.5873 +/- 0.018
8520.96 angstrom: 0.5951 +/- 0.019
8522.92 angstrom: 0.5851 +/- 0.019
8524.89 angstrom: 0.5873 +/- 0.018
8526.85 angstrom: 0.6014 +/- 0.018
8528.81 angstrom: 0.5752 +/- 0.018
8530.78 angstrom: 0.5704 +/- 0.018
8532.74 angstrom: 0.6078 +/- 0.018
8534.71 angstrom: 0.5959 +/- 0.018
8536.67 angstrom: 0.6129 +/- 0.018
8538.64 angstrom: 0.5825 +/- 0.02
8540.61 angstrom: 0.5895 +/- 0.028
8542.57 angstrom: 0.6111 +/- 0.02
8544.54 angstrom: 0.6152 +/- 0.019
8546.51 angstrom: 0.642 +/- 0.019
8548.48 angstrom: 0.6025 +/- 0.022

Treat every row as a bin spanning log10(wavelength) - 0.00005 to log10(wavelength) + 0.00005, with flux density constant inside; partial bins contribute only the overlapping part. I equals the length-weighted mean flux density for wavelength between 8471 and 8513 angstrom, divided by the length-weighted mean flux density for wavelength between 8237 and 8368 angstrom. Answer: 1.0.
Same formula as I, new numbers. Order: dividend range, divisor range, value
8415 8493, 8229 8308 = 1.00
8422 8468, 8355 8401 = 1.02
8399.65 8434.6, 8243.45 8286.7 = 0.95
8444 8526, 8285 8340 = 1.01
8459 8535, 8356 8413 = 1.02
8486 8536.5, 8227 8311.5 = 0.99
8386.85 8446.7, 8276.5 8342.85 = 0.97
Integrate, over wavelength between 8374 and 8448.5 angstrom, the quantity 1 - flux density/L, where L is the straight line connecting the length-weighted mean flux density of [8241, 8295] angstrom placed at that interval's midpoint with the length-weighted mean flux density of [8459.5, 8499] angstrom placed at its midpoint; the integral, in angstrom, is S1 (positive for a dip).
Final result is 2.99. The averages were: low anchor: 0.608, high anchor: 0.615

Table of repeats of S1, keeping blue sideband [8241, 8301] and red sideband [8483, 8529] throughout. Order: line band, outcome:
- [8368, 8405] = 0.7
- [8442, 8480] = -1.3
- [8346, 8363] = 0.3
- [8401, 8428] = 0.5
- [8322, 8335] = 0.2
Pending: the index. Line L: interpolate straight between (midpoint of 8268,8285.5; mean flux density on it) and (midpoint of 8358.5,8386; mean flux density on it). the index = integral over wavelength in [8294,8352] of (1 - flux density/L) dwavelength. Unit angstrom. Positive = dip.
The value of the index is 0.9 angstrom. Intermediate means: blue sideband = 0.609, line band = 0.595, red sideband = 0.597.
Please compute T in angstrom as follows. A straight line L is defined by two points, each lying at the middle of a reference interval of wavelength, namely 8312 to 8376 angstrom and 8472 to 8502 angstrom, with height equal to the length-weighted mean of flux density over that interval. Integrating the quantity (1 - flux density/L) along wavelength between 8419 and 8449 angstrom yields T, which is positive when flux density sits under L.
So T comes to 0.8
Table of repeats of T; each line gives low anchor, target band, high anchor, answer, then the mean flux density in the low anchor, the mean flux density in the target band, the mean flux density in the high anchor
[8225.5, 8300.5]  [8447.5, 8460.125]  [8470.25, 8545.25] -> -0.6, 0.602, 0.63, 0.601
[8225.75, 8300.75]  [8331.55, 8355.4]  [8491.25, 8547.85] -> 0.4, 0.602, 0.592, 0.599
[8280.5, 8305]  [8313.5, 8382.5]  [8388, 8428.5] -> 0.6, 0.617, 0.596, 0.585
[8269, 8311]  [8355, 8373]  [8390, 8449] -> -0.1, 0.607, 0.596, 0.585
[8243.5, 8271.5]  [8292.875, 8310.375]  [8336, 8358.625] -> 0.0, 0.605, 0.598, 0.592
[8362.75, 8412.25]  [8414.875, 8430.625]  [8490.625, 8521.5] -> 0.6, 0.593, 0.572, 0.601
